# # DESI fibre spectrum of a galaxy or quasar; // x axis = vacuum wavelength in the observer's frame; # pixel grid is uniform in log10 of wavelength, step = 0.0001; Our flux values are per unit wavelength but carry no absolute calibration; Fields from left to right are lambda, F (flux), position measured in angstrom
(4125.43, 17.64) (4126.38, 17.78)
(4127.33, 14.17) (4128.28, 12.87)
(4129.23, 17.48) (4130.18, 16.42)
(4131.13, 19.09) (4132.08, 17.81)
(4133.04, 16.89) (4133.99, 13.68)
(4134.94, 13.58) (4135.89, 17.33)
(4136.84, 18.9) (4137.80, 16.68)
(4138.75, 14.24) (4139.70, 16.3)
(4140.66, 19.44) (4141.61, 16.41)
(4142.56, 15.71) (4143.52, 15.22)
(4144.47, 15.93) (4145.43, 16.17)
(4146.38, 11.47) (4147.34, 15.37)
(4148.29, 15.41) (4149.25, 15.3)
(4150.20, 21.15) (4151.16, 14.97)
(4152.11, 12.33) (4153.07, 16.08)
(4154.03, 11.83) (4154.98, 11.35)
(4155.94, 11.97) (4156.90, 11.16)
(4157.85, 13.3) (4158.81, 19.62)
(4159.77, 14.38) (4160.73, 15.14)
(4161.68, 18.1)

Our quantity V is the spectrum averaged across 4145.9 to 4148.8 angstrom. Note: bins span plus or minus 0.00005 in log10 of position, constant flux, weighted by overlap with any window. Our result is 14.1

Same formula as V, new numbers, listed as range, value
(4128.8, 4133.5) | 17.5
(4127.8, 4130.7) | 15.7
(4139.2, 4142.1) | 17.4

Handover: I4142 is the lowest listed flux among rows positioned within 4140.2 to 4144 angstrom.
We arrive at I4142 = 15.22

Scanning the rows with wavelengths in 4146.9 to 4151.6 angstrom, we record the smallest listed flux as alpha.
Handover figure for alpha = 14.97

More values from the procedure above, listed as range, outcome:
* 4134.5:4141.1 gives 13.58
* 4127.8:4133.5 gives 12.87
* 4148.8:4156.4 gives 11.35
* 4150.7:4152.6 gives 12.33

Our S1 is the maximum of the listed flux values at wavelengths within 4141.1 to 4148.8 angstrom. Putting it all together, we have 16.41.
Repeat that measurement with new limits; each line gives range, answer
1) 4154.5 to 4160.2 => 19.62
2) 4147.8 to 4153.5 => 21.15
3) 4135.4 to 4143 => 19.44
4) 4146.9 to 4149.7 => 15.41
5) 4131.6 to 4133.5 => 17.81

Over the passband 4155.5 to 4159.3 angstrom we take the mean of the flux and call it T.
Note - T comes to 14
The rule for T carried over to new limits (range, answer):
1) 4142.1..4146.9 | 14.9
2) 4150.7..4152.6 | 13.7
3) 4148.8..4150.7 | 18.2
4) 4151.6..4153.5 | 14.2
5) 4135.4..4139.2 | 16.8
